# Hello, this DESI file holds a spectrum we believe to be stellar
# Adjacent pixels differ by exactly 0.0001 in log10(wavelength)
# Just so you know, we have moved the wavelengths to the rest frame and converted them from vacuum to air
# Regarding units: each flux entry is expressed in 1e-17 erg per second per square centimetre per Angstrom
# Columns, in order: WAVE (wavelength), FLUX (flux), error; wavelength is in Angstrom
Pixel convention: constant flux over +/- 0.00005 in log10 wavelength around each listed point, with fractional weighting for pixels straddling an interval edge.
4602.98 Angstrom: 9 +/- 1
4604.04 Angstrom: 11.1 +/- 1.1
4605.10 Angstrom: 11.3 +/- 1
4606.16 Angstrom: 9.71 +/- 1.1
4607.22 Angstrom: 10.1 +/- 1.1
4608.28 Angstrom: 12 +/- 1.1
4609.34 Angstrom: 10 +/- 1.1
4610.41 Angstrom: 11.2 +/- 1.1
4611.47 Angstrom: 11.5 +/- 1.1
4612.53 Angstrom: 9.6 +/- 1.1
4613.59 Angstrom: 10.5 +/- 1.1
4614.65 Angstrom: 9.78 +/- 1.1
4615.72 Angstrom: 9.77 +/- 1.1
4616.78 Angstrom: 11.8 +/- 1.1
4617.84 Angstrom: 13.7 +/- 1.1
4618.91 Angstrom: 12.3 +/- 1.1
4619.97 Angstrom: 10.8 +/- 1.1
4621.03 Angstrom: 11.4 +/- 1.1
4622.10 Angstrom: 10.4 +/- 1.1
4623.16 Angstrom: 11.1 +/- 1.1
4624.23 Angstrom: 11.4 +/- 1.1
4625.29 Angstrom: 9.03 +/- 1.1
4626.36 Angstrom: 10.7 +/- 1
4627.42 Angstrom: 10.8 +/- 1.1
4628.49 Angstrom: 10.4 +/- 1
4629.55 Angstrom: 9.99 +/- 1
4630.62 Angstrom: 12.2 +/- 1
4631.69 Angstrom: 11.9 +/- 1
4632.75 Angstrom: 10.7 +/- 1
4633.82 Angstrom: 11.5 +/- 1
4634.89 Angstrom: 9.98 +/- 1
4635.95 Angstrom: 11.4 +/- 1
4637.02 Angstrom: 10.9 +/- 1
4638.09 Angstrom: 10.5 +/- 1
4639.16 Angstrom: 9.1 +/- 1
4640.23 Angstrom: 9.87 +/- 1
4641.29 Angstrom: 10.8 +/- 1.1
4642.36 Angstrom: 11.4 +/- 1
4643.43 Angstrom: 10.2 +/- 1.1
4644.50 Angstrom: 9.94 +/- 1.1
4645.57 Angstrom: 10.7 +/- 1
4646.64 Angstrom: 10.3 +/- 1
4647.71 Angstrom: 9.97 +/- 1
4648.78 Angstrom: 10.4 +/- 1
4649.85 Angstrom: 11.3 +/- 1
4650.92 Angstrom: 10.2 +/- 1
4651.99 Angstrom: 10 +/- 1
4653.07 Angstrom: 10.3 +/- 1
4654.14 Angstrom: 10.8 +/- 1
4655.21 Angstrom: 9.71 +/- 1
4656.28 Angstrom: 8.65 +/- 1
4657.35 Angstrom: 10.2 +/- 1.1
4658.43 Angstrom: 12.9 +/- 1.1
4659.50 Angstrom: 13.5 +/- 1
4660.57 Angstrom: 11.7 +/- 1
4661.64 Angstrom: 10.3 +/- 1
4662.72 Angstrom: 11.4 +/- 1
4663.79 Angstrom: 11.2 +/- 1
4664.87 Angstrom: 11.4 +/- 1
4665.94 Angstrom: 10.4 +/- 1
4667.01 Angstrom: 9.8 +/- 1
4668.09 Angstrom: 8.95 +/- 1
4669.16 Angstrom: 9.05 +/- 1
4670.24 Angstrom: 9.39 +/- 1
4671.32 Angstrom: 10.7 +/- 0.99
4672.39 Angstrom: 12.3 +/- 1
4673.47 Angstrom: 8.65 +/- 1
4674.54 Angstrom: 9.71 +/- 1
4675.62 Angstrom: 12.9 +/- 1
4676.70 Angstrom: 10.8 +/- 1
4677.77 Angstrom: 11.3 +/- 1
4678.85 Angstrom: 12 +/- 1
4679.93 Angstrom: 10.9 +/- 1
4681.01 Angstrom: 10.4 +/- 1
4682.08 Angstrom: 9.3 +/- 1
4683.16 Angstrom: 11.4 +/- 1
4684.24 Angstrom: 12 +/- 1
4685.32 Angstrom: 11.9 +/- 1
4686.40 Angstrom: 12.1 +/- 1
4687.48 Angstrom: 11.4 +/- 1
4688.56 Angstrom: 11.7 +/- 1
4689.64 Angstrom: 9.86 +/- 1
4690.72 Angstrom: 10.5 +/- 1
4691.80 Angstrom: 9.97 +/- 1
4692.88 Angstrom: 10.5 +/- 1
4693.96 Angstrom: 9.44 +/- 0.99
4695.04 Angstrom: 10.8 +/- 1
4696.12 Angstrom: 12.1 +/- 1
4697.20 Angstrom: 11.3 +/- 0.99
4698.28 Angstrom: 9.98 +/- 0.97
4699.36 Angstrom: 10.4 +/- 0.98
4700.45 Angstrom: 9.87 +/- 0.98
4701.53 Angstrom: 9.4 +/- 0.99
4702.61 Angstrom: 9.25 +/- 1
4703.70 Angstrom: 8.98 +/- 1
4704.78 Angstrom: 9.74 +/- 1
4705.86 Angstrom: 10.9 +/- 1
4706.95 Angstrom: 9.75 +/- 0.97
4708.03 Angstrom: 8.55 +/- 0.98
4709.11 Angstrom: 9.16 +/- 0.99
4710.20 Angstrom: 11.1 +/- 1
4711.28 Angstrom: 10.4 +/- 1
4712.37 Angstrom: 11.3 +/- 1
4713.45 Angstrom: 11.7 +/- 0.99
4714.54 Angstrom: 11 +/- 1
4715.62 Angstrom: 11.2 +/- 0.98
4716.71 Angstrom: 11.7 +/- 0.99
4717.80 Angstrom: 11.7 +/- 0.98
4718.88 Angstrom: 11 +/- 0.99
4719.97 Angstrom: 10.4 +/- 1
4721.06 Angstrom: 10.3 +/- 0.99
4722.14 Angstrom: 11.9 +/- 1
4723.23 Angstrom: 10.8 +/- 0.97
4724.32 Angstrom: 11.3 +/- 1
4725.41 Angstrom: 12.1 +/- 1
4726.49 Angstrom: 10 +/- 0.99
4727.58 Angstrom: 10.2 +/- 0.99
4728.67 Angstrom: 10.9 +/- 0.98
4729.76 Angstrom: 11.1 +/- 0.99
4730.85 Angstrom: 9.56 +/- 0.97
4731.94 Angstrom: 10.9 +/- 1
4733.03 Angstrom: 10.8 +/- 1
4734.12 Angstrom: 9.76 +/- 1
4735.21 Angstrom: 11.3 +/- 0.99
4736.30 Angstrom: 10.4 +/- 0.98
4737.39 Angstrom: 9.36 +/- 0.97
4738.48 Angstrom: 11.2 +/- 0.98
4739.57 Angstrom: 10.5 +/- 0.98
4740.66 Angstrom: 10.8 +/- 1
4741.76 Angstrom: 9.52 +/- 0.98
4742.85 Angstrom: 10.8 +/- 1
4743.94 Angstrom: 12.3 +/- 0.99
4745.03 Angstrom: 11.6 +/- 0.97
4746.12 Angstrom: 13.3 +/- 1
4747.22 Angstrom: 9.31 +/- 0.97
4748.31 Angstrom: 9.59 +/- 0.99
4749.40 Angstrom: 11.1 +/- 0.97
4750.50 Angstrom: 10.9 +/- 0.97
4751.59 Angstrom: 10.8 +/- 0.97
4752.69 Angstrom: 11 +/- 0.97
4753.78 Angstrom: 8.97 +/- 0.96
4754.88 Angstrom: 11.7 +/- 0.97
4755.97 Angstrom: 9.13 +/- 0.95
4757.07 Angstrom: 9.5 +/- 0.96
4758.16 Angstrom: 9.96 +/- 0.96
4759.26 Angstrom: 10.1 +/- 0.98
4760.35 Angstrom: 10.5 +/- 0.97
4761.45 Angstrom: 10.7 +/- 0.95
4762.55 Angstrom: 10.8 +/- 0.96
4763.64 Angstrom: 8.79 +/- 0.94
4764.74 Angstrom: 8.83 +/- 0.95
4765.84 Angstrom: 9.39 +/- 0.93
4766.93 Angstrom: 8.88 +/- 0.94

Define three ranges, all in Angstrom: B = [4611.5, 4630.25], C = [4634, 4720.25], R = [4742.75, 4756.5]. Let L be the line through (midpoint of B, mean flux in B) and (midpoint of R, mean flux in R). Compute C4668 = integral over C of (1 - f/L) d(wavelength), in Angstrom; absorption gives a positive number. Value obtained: 1.7 Angstrom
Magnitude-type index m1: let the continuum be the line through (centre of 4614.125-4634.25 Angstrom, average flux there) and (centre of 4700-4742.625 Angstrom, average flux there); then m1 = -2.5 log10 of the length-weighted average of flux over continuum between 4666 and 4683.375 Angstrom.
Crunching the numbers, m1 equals 0.03 mag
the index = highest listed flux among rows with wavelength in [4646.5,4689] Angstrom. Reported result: 13.5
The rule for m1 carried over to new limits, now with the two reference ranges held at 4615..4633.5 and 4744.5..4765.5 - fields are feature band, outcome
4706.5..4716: 0.01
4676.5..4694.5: -0.02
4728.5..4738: 0.00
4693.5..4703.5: 0.04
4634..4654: 0.05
